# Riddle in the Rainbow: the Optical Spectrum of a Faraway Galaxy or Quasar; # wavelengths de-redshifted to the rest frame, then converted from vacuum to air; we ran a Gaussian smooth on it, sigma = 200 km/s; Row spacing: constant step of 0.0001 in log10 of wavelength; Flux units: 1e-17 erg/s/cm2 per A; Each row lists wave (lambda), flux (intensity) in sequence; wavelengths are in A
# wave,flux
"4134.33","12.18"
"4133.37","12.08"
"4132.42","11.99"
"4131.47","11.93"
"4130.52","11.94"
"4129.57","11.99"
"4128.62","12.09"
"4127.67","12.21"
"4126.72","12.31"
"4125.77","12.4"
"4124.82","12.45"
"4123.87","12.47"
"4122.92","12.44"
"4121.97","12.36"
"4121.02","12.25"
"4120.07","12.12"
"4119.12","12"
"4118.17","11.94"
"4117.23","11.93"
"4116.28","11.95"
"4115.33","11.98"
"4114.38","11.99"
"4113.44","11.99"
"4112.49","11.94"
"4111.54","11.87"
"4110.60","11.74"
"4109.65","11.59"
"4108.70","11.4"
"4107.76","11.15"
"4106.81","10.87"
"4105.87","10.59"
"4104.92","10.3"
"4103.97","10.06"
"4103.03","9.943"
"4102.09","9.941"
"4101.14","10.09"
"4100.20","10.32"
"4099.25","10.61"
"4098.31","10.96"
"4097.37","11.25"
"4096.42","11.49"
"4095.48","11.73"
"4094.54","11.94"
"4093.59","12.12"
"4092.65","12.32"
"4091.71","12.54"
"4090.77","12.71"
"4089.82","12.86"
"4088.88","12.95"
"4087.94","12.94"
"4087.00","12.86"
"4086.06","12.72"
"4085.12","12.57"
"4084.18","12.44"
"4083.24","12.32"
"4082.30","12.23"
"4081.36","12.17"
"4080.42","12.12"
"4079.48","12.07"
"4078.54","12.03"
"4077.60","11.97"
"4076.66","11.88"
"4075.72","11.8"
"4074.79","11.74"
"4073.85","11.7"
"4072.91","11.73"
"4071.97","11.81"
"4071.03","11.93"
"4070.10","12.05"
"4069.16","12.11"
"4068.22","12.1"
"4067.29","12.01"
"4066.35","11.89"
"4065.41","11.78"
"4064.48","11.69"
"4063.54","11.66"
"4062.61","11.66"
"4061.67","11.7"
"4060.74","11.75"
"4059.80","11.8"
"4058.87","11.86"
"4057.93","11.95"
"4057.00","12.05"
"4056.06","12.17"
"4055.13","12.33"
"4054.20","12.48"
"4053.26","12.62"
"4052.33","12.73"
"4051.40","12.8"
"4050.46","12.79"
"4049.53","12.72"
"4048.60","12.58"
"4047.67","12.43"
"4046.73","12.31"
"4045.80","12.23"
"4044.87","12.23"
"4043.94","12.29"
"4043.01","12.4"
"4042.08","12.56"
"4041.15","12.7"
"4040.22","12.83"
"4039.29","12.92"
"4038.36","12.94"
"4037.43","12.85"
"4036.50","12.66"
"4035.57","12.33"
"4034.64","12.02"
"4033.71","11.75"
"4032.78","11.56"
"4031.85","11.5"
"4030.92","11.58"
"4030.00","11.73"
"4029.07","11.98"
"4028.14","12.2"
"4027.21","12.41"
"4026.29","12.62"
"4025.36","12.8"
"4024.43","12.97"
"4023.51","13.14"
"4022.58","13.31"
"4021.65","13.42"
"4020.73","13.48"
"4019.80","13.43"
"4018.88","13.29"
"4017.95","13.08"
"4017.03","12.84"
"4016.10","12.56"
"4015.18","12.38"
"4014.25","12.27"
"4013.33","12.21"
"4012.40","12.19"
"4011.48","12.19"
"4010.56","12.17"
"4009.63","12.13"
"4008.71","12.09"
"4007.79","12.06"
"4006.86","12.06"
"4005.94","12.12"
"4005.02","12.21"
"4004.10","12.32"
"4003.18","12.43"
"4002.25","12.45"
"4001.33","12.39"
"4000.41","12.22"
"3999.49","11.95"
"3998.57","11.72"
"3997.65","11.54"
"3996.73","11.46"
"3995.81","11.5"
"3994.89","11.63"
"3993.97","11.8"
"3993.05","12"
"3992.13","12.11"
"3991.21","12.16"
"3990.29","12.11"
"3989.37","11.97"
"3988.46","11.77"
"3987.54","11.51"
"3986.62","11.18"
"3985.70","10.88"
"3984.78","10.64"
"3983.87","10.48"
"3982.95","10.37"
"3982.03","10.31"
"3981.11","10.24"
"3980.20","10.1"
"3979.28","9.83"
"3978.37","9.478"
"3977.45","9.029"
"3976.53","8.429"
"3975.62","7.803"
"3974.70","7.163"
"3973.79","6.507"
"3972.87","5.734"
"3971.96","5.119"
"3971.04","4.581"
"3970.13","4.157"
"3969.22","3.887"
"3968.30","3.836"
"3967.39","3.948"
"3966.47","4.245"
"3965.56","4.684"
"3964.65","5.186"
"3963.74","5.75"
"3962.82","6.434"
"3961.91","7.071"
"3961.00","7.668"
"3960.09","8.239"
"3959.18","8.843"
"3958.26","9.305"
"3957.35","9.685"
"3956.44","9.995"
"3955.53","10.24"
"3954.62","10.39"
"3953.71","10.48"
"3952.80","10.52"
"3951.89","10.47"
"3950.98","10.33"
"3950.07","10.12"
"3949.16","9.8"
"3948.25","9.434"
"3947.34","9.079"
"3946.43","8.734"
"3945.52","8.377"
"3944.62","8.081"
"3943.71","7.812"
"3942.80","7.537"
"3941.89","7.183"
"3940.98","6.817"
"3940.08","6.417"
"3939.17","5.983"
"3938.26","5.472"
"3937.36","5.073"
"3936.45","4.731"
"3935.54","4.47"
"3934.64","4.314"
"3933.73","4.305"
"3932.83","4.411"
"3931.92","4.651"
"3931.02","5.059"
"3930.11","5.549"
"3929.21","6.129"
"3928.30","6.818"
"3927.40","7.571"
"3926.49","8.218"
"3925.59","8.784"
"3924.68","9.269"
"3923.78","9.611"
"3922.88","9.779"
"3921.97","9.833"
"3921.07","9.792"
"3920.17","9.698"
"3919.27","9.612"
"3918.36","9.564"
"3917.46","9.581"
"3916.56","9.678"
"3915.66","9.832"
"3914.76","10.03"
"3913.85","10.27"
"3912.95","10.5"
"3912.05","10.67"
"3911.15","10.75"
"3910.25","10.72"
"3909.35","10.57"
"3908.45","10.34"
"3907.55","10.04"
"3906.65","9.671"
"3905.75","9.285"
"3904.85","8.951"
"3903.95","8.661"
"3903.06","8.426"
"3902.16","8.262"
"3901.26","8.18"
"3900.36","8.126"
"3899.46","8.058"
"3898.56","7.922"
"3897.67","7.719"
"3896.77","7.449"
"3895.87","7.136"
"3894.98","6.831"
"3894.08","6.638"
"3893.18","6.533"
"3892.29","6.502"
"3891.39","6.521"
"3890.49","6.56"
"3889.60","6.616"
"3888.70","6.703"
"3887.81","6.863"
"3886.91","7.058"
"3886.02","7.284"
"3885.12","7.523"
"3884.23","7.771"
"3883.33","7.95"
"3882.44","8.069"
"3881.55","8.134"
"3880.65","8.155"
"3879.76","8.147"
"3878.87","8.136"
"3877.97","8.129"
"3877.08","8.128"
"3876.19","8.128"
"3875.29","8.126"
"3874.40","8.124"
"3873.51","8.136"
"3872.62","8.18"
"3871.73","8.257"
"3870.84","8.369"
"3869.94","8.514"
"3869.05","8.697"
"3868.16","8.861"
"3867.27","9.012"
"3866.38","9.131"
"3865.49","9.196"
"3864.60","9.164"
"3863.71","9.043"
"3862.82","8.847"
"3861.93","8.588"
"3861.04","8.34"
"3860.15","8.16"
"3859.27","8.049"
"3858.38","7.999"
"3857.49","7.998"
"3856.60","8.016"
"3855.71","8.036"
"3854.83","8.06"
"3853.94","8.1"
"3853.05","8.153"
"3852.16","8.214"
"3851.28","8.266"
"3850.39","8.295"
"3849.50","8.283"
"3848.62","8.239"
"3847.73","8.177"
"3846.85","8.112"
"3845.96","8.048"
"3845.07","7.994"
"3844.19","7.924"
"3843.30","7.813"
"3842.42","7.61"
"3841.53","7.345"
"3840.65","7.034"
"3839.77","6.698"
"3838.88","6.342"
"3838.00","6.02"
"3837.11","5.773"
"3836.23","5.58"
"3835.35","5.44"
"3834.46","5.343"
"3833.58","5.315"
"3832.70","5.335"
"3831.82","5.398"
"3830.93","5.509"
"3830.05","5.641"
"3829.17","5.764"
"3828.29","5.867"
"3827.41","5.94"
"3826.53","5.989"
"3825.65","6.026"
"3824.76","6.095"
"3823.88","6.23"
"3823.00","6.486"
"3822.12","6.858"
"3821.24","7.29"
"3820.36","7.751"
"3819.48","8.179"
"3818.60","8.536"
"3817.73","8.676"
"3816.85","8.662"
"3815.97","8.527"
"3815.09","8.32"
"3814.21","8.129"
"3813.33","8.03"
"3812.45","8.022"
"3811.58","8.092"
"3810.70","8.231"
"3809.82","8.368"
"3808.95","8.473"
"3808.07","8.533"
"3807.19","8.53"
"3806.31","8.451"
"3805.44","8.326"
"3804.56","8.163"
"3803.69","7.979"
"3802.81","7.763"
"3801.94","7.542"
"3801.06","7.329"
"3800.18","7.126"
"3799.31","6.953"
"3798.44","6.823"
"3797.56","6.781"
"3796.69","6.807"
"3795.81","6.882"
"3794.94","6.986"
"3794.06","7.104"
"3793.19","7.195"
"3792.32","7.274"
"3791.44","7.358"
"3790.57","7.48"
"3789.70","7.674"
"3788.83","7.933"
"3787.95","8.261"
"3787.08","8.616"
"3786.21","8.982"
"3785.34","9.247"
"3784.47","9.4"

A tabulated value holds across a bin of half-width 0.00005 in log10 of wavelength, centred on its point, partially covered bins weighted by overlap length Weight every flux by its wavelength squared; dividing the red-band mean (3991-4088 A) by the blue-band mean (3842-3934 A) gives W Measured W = 1.61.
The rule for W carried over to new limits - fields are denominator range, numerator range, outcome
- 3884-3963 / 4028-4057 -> 1.61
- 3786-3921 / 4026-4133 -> 1.70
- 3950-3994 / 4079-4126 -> 1.44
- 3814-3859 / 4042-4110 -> 1.87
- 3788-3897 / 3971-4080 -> 1.71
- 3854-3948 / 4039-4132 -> 1.64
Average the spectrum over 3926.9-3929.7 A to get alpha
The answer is 6.84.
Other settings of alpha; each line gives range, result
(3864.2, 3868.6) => 9.07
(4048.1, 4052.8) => 12.7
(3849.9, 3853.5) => 8.22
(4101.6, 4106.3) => 10.2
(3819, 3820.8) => 7.97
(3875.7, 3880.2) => 8.12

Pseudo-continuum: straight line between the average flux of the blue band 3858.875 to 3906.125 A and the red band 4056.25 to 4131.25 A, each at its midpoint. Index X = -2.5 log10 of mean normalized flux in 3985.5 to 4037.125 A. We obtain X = -0.18 mag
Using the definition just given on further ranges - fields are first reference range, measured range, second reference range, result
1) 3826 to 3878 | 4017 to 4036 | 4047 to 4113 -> -0.158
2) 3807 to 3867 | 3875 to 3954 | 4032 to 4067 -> 0.143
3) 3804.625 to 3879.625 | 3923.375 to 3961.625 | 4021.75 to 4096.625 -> 0.256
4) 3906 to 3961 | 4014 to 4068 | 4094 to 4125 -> -0.204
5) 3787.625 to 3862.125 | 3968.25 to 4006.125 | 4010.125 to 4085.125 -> 0.096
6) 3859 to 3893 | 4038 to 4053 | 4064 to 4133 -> -0.154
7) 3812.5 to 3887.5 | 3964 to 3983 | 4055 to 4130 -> 0.396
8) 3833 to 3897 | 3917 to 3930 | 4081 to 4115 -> -0.014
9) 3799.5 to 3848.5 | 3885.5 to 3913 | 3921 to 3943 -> -0.203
